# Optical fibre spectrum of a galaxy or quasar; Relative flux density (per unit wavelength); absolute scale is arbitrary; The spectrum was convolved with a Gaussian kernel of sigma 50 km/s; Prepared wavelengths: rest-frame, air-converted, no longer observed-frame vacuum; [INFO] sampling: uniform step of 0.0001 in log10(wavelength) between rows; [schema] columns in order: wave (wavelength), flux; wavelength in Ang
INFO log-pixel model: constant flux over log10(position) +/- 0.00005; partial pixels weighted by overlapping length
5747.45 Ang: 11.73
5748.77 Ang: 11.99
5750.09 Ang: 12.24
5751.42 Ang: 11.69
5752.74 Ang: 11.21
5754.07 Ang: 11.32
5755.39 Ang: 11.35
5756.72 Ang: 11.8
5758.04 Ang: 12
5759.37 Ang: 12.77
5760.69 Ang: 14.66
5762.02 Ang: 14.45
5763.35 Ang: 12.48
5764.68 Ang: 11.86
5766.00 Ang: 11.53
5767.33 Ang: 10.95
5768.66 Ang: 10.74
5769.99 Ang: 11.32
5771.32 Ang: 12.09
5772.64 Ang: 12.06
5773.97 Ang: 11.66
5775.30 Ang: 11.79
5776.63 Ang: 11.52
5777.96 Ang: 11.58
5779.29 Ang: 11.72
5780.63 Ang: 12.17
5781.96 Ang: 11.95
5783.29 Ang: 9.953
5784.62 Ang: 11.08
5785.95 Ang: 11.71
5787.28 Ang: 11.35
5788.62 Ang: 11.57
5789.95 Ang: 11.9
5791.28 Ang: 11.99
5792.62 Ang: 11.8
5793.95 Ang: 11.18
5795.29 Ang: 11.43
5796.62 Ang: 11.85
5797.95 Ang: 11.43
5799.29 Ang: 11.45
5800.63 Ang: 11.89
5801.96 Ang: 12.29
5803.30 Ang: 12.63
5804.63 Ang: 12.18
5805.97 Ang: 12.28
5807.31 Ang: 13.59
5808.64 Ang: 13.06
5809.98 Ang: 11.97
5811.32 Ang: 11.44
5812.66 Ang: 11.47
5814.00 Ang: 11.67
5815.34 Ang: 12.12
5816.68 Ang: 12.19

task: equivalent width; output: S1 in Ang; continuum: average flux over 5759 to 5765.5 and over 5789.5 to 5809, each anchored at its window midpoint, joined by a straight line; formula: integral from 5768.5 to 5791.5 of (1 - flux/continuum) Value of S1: 2.0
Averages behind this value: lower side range 13.2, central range 11.6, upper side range 12.1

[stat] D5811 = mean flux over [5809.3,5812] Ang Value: 11.7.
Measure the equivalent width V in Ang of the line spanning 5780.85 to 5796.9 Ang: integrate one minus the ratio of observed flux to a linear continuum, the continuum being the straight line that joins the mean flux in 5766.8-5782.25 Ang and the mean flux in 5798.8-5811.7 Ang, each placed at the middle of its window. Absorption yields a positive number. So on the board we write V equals 0.61 Ang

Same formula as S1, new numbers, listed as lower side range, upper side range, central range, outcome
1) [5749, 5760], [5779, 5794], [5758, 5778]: -0.7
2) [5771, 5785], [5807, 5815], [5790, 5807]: 0.0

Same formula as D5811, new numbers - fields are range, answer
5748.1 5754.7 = 11.7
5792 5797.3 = 11.6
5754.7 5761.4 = 12.5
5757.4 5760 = 12.4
